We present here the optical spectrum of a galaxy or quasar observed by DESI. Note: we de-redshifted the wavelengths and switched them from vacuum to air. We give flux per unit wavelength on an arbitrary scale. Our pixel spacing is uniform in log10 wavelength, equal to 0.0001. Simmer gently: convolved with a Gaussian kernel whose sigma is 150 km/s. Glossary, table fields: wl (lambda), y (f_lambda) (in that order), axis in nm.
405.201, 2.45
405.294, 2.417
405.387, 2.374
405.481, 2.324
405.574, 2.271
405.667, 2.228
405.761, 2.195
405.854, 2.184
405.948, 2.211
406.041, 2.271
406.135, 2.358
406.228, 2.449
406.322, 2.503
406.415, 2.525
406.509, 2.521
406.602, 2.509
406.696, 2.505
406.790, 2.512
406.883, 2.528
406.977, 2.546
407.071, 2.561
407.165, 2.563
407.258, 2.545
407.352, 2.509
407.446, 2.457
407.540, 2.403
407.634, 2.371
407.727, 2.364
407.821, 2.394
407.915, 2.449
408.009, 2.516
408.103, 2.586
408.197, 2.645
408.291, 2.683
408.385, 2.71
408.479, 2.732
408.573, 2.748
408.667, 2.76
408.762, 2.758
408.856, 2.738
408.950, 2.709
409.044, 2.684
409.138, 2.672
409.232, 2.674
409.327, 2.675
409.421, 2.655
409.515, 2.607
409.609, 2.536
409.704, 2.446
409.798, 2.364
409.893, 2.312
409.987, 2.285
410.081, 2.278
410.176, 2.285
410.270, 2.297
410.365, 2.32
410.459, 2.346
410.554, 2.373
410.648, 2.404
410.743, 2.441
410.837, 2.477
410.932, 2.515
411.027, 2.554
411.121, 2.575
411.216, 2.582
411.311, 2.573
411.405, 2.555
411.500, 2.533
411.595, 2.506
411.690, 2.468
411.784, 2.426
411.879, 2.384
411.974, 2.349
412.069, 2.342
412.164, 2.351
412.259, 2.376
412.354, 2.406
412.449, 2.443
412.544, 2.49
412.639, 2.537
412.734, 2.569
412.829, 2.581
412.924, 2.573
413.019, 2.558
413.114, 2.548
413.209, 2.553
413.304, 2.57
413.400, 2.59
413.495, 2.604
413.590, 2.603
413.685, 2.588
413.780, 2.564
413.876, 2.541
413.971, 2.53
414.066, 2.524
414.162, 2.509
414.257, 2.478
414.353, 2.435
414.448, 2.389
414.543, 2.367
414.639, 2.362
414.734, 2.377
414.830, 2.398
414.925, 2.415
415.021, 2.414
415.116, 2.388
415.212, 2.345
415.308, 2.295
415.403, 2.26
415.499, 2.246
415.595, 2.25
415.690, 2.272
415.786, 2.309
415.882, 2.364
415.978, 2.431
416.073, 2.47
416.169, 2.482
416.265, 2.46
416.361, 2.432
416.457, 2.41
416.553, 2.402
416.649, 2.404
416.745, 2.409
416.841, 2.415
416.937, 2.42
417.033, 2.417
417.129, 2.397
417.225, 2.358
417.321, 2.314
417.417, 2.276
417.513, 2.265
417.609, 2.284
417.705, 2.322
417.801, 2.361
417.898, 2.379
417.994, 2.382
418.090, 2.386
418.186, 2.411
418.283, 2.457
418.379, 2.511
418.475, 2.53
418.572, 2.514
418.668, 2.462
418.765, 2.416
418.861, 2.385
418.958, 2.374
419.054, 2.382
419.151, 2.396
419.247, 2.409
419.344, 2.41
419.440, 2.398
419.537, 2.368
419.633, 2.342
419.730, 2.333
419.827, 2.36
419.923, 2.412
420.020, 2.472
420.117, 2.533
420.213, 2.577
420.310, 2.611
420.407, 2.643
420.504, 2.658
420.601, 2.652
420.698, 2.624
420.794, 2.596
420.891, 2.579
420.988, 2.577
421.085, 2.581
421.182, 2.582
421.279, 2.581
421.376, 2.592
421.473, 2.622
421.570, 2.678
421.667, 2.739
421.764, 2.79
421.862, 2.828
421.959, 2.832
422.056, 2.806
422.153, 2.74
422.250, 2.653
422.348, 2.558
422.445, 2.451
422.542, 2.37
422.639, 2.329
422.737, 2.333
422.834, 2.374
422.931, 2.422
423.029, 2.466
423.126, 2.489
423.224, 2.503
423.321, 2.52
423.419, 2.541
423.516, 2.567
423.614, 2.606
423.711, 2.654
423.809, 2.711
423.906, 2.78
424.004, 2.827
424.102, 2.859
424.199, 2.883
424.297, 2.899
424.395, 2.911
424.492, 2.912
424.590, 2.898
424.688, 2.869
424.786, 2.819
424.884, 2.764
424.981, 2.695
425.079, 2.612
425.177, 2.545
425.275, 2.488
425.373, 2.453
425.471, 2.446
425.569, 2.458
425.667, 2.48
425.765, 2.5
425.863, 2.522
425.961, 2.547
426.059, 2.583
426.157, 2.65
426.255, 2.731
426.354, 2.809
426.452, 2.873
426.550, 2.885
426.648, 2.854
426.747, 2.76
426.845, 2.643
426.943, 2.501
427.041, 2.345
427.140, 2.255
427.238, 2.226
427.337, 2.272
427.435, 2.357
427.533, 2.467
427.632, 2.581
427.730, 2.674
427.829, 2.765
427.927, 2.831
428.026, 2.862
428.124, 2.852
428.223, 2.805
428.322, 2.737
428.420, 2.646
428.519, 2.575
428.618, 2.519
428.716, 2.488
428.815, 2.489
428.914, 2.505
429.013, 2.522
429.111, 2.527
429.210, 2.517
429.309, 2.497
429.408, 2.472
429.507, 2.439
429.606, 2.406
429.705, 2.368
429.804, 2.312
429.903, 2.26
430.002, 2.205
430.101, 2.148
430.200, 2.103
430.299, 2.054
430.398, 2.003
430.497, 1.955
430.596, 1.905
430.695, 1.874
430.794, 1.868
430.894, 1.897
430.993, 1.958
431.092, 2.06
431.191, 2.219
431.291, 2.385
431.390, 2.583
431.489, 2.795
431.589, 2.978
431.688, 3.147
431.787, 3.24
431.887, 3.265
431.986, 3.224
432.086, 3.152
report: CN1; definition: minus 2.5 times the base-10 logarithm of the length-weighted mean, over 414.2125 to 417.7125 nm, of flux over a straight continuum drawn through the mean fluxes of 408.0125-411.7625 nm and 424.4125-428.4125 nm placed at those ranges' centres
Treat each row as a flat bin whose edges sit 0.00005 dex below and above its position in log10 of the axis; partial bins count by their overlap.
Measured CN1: 0.09 mag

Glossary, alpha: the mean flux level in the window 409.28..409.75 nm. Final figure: 2.59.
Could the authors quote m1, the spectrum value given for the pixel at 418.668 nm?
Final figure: 2.462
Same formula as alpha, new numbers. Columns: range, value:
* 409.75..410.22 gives 2.31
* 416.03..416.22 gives 2.47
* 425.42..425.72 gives 2.46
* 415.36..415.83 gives 2.27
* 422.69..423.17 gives 2.42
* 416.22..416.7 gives 2.42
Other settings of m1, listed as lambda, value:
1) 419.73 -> 2.333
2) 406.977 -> 2.546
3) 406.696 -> 2.505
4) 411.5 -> 2.533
